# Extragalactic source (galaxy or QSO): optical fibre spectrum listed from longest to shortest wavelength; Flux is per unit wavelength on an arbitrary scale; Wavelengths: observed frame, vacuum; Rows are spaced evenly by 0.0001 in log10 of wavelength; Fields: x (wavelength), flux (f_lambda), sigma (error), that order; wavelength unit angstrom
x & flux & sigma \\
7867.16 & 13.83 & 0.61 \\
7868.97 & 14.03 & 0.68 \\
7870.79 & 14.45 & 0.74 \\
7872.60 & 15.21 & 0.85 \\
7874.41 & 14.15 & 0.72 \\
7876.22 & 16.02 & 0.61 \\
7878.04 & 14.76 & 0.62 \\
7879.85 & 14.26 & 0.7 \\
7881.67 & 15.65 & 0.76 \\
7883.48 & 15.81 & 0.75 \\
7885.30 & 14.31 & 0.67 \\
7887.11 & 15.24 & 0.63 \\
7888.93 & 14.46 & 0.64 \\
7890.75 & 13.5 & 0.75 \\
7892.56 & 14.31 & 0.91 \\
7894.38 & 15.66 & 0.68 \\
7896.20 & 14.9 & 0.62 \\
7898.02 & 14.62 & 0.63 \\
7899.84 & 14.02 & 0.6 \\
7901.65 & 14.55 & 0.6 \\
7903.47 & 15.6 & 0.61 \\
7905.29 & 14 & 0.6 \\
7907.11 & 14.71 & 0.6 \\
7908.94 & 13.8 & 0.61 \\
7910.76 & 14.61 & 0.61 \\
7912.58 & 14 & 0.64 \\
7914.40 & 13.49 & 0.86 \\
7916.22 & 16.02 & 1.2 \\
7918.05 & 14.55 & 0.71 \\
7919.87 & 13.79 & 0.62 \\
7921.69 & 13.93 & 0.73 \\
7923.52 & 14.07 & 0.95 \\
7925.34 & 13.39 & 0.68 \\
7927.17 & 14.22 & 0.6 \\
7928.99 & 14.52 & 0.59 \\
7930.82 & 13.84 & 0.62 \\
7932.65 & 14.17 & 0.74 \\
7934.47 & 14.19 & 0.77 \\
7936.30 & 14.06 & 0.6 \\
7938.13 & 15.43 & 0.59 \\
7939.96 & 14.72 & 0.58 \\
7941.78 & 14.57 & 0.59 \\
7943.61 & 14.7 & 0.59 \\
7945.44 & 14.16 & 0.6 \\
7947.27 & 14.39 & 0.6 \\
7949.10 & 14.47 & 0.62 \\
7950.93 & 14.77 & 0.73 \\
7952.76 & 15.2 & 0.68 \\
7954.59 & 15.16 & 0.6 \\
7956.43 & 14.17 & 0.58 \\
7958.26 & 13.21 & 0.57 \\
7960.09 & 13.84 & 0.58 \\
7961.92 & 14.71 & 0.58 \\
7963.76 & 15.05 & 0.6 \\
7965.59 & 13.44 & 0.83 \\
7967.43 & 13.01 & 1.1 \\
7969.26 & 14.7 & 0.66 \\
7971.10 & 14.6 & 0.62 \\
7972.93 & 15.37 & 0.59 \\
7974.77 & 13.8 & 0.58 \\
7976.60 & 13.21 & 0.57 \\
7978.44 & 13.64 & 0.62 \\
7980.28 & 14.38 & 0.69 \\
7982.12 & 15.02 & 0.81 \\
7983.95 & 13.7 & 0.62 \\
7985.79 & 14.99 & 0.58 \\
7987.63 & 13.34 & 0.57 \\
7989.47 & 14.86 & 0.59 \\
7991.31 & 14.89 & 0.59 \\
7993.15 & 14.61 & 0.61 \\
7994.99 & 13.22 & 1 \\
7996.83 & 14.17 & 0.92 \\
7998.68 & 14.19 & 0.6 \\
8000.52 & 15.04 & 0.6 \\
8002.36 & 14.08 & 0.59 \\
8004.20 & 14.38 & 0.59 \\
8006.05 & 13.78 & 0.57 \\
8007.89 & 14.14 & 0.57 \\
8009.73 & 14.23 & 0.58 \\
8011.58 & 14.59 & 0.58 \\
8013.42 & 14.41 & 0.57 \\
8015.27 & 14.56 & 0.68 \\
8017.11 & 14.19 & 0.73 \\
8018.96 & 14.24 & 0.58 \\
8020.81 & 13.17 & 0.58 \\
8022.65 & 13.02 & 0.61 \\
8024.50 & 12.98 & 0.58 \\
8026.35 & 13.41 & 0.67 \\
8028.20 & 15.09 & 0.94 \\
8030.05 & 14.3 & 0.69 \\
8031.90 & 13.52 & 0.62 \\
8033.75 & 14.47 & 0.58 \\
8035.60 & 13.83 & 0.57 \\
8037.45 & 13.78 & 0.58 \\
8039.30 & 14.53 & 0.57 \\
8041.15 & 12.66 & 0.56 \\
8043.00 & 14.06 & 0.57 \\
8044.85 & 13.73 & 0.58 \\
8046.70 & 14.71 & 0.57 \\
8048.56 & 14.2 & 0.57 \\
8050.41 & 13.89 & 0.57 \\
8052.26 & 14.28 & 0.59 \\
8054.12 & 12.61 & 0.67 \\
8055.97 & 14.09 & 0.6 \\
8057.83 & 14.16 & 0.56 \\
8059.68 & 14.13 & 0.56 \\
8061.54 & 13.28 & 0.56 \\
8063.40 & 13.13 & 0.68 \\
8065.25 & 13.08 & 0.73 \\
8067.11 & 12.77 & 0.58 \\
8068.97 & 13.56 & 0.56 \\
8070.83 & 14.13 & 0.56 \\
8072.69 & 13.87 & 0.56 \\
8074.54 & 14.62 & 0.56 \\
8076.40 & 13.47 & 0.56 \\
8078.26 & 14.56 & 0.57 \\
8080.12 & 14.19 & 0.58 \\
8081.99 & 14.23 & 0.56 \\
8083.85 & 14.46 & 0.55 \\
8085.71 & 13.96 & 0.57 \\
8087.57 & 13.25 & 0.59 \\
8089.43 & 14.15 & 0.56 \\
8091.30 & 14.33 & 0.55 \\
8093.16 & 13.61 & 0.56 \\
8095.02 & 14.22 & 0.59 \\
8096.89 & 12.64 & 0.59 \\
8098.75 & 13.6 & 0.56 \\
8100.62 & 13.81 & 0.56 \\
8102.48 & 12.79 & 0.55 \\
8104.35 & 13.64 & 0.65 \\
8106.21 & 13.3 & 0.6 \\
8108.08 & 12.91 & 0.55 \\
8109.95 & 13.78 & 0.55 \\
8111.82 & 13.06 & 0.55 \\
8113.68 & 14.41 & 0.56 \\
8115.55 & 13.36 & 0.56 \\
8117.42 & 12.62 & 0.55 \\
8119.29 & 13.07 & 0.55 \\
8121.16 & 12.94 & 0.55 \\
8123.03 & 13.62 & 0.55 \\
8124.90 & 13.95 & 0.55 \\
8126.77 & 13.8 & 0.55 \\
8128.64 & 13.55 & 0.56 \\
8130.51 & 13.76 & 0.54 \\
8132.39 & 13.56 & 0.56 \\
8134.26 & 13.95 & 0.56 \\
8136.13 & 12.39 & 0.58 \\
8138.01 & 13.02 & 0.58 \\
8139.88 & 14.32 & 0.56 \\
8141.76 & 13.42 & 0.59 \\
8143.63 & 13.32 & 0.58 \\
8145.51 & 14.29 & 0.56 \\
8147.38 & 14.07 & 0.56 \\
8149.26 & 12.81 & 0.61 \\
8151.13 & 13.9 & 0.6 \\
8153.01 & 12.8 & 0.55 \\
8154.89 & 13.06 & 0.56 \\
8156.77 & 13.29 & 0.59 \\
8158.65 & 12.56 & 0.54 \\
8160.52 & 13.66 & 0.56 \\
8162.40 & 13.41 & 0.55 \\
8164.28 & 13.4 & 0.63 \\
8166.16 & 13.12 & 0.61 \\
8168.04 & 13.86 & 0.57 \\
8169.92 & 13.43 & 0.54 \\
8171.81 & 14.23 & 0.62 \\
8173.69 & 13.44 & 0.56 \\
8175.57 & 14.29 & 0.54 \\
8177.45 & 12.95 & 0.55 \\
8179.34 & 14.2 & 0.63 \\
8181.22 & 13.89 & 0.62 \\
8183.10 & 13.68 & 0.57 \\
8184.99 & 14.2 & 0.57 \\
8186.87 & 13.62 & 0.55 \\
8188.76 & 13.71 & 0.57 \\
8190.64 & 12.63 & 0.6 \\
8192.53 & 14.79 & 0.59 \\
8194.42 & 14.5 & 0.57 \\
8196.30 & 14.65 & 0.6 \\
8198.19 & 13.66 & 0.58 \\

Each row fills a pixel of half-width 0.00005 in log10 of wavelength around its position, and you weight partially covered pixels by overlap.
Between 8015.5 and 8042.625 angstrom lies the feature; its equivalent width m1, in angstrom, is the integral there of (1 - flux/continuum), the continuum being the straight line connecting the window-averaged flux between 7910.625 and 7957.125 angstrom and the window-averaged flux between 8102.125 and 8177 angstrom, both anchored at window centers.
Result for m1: 0.3 angstrom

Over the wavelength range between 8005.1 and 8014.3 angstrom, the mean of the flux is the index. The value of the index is 14.2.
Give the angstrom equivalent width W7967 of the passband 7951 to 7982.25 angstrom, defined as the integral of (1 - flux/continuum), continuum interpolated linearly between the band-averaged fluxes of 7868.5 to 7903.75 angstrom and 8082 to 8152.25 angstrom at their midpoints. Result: 0.2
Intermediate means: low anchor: 14.8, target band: 14.3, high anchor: 13.6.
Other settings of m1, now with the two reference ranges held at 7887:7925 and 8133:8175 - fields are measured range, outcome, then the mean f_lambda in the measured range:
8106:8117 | 0.1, 13.4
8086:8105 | 0.1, 13.6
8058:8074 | 0.3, 13.6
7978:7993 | -0.3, 14.4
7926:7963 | -0.4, 14.4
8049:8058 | 0.0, 13.8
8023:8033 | 0.1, 13.8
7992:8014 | -0.3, 14.2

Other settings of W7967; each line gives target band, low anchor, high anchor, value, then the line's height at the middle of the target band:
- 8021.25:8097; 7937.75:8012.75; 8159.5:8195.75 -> 1.4 angstrom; 14.1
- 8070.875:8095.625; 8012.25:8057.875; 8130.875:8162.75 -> -0.7 angstrom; 13.7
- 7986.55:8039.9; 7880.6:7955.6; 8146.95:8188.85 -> 0.2 angstrom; 14.1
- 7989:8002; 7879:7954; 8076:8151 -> -0.2 angstrom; 14.1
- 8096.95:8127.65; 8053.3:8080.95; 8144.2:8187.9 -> 0.6 angstrom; 13.6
